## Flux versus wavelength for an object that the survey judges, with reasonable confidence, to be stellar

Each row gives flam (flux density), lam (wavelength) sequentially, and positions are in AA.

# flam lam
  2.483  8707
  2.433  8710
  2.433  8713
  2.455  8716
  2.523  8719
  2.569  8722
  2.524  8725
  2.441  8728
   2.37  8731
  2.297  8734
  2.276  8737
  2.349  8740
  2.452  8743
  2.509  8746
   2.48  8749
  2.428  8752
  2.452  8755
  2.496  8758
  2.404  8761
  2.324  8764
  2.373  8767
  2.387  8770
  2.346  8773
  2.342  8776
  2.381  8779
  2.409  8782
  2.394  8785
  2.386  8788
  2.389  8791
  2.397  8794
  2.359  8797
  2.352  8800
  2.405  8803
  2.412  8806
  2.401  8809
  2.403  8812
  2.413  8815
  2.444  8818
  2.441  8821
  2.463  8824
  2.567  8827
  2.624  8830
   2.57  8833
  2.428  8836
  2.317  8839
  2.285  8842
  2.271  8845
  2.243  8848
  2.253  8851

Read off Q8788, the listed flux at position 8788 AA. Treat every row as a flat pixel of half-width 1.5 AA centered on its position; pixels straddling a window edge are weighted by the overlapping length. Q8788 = 2.386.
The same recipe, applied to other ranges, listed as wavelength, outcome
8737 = 2.276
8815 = 2.413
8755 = 2.452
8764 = 2.324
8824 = 2.463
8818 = 2.444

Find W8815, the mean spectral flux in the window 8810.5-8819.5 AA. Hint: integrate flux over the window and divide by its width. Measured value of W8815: 2.42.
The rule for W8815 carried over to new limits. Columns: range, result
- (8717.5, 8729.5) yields 2.51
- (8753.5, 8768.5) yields 2.41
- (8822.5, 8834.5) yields 2.56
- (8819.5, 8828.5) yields 2.49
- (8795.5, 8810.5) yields 2.39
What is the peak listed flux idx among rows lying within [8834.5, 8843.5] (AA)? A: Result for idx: 2.428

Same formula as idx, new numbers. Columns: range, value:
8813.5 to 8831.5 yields 2.624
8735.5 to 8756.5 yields 2.509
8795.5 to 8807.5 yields 2.412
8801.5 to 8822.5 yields 2.444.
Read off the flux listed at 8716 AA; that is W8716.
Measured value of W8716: 2.455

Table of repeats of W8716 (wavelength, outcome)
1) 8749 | 2.48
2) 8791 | 2.389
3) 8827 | 2.567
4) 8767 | 2.373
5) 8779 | 2.381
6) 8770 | 2.387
